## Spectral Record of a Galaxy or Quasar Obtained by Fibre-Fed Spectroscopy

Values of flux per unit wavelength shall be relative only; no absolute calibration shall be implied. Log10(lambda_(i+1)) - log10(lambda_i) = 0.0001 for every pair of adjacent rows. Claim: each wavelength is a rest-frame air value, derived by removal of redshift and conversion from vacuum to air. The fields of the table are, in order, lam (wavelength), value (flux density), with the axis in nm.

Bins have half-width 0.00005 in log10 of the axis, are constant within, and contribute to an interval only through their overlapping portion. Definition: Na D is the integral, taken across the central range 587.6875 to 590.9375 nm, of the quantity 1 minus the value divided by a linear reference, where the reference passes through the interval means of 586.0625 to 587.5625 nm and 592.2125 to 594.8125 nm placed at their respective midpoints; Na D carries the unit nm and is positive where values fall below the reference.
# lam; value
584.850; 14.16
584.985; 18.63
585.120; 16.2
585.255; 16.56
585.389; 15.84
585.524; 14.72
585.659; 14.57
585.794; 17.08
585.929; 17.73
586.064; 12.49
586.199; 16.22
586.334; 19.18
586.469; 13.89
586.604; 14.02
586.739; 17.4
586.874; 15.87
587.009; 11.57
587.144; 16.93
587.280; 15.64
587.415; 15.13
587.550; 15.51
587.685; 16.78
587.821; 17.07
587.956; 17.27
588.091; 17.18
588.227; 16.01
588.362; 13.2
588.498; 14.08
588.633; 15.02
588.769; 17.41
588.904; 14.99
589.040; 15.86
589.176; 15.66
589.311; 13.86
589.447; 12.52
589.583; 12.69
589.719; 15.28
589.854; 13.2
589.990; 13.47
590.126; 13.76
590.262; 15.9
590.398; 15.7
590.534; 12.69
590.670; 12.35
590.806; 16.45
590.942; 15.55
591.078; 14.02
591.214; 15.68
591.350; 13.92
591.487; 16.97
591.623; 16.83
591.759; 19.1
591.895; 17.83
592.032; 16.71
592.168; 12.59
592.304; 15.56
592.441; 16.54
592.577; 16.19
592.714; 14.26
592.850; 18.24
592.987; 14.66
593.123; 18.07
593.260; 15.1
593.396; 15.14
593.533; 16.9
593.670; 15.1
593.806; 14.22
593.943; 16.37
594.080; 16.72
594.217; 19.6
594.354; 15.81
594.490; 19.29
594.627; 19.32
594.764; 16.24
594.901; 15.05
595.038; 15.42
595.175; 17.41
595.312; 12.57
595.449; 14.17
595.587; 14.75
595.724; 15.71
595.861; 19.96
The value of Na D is 0.187 nm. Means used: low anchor 15.4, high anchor 16.5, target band 14.9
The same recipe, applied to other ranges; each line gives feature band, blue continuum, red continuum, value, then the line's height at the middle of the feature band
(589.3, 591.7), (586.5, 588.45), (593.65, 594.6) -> 0.253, 16.2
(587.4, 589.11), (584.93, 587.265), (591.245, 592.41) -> 0.012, 15.9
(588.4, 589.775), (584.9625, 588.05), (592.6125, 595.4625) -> 0.112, 16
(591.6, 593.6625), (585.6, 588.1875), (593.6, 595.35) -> 0.015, 16.3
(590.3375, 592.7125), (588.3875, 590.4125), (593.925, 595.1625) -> 0.015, 15.6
